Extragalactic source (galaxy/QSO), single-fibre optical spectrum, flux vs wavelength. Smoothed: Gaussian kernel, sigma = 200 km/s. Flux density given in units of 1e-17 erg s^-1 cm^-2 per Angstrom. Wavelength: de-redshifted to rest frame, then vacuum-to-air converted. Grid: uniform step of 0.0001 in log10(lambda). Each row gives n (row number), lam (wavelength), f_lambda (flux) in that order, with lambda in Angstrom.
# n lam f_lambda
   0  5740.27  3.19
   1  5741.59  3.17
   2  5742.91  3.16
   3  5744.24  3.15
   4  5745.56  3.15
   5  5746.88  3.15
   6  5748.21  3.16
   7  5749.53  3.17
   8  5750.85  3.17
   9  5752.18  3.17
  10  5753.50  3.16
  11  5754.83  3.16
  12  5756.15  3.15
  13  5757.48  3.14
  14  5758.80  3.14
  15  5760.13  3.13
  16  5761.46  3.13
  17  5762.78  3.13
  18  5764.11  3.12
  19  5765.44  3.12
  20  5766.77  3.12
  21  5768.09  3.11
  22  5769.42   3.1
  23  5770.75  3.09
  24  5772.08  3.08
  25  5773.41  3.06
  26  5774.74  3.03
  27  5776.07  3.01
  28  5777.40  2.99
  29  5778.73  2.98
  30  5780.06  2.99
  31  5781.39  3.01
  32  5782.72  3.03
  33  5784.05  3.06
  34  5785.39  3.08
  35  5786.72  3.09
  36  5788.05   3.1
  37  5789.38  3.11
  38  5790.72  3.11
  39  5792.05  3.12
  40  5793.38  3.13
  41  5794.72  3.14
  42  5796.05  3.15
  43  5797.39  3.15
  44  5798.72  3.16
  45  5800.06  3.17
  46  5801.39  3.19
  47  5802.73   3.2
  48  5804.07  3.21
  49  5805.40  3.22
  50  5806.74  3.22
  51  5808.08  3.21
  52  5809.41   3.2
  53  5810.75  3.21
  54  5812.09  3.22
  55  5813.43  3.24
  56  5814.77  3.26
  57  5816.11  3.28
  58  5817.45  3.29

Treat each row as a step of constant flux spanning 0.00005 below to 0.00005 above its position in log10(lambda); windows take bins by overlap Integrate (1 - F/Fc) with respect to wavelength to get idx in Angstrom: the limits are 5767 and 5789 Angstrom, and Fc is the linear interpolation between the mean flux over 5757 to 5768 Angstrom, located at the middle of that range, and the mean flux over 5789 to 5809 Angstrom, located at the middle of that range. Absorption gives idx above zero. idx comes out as 0.65 Angstrom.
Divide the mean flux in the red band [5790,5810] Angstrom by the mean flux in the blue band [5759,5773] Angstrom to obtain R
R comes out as 1.02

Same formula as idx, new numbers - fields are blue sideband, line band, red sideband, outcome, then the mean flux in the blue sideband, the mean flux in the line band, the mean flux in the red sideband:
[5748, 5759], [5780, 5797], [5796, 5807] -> 0.5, 3.16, 3.09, 3.19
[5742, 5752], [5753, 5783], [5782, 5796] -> 0.4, 3.16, 3.09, 3.1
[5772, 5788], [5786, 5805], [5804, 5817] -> -0.1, 3.04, 3.15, 3.23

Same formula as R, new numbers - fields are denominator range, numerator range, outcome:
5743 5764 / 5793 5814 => 1.01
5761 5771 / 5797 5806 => 1.02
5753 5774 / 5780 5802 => 1.00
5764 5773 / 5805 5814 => 1.04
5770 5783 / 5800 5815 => 1.06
